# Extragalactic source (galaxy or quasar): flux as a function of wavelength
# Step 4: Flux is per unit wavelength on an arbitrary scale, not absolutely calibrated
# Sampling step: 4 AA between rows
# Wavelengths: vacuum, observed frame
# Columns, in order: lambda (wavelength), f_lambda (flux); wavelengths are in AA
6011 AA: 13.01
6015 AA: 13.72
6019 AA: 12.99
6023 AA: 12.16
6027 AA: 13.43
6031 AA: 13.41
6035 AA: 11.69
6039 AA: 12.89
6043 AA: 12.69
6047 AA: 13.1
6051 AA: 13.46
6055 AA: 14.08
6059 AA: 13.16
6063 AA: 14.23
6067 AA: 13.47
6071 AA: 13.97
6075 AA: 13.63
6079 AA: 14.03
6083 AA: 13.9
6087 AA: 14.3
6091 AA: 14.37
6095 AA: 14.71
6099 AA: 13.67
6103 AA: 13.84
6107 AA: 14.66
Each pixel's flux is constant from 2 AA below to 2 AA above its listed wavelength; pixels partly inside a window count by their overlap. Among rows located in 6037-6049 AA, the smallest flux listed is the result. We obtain 12.69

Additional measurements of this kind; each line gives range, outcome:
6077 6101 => 13.67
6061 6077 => 13.47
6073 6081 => 13.63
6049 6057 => 13.46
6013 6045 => 11.69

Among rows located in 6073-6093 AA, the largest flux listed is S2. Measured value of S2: 14.37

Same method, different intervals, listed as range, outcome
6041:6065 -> 14.23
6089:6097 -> 14.71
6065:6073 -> 13.97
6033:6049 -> 13.1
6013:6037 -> 13.72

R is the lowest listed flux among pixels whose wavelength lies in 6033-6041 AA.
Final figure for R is 11.69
